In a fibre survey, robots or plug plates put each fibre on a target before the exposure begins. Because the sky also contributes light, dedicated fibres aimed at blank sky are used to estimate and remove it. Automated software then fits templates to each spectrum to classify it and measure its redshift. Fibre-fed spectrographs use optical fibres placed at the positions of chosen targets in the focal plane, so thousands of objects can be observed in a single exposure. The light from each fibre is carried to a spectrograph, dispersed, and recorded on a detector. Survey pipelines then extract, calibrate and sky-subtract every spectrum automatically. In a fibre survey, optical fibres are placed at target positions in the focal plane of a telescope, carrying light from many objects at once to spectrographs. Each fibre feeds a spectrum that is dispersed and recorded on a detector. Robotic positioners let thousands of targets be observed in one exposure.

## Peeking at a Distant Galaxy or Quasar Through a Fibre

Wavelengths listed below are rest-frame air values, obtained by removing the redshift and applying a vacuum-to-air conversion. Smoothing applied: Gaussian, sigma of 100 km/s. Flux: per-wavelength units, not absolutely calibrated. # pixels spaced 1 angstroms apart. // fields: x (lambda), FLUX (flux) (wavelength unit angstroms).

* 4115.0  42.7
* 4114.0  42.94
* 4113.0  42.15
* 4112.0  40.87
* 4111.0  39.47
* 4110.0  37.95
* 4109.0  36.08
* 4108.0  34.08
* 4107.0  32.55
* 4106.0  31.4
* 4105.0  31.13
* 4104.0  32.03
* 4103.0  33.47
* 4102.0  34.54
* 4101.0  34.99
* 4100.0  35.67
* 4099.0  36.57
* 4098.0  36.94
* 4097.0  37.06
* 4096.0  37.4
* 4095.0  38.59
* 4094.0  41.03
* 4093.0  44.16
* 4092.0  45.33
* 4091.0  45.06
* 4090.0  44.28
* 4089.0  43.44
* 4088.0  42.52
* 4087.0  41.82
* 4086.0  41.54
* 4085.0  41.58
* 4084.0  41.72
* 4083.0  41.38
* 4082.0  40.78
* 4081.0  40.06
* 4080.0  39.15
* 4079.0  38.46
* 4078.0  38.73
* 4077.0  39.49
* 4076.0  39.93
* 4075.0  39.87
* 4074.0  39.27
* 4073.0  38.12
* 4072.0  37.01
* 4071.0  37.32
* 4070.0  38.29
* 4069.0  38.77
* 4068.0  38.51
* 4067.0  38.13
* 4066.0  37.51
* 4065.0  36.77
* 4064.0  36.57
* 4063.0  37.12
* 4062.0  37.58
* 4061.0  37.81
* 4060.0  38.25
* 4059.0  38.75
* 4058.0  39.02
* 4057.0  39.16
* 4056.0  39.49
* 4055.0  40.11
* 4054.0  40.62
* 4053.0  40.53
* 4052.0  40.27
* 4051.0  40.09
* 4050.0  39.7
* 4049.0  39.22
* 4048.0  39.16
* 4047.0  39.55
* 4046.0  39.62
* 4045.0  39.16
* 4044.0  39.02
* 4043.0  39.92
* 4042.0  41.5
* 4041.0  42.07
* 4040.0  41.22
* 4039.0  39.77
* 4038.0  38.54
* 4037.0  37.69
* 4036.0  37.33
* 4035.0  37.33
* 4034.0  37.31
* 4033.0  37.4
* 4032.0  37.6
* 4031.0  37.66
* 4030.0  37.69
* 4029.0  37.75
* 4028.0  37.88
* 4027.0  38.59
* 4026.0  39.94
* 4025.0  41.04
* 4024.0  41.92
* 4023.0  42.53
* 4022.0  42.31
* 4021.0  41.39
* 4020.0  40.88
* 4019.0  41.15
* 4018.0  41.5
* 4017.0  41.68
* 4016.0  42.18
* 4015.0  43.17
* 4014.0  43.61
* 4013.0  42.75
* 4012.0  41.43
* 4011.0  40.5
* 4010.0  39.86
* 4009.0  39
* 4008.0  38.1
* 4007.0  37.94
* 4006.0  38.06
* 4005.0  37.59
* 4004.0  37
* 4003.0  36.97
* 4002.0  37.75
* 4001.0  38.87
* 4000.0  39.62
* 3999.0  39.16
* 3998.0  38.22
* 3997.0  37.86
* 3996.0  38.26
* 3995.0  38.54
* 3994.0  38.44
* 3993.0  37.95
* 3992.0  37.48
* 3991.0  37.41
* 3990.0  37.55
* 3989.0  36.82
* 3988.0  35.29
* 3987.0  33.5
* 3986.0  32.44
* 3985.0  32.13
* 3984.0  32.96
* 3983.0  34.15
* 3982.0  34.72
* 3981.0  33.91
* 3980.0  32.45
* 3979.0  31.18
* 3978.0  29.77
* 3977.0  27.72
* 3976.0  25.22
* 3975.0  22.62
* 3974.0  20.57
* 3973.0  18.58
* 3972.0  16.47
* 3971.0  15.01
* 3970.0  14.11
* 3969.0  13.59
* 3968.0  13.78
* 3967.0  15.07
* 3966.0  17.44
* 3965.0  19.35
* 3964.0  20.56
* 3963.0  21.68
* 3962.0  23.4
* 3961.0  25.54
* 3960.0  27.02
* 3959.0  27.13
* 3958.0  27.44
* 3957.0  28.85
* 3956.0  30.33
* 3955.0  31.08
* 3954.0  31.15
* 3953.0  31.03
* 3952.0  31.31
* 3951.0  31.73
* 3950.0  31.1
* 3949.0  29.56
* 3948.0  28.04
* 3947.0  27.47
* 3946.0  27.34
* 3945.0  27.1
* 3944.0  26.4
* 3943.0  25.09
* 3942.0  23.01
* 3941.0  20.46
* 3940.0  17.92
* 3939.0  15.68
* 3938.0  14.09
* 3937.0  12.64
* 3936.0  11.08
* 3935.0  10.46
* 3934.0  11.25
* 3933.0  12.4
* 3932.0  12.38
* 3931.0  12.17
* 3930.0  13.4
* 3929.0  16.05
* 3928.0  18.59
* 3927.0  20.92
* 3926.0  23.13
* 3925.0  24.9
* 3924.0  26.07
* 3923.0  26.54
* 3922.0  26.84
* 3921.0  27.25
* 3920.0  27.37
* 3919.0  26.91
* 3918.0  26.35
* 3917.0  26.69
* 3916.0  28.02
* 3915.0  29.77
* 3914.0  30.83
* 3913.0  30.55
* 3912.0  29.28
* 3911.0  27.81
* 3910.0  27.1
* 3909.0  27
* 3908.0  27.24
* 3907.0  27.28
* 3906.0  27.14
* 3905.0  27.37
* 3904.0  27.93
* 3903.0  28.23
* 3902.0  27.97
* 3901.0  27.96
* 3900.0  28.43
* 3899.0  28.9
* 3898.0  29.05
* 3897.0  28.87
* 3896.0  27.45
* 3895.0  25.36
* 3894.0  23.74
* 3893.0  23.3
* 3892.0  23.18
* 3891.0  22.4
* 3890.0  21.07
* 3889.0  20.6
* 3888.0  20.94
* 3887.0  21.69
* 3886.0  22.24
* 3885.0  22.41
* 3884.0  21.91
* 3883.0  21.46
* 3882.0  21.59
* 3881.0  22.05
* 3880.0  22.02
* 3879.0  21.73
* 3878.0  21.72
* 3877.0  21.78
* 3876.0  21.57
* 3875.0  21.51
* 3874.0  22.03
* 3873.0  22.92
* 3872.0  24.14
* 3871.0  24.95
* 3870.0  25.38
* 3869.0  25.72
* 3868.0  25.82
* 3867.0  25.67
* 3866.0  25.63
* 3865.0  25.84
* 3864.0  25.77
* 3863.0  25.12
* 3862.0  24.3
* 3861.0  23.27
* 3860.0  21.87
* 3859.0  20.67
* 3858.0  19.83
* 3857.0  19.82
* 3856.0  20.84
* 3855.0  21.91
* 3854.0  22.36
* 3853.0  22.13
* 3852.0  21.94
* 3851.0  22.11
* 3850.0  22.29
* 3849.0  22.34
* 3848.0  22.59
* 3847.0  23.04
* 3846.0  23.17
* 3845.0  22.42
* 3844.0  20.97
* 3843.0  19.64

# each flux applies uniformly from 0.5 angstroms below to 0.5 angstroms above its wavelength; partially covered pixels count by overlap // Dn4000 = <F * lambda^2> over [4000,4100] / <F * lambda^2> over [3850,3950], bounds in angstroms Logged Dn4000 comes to 1.8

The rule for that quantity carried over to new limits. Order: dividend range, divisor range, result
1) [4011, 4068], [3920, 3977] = 1.89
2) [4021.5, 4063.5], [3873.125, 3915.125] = 1.69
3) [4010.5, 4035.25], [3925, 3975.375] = 1.96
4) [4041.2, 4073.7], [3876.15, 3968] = 1.74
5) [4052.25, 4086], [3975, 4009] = 1.14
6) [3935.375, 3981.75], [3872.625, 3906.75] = 1.02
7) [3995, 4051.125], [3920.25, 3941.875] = 2.30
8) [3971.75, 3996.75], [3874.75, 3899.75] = 1.45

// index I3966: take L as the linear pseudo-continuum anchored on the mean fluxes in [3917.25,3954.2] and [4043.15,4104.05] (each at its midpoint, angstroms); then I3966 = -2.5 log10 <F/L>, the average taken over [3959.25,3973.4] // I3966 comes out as 0.35 mag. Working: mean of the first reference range 22.3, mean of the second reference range 39.2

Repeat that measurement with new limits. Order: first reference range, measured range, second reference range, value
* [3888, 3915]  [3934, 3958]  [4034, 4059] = 0.259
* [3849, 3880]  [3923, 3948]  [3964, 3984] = 0.206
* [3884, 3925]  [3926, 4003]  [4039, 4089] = 0.203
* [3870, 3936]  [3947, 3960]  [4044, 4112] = -0.065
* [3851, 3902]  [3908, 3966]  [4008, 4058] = 0.237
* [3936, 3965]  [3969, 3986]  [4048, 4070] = 0.101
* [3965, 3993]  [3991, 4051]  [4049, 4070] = -0.192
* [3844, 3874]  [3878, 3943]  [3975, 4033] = 0.210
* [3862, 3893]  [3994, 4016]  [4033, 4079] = -0.145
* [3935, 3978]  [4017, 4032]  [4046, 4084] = -0.214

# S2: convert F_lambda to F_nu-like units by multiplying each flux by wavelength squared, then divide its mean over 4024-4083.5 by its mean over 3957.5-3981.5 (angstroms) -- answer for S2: 1.81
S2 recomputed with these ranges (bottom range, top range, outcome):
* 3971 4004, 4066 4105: 1.24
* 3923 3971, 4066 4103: 1.95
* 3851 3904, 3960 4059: 1.59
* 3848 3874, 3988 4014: 1.78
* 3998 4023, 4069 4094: 1.05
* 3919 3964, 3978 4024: 1.70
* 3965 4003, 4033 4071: 1.33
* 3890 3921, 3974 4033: 1.44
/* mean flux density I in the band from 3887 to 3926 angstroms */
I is 26.6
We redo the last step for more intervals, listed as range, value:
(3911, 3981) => 23.2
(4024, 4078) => 38.9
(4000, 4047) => 39.7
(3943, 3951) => 28.2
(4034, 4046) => 39.3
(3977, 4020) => 37.5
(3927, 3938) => 13.4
